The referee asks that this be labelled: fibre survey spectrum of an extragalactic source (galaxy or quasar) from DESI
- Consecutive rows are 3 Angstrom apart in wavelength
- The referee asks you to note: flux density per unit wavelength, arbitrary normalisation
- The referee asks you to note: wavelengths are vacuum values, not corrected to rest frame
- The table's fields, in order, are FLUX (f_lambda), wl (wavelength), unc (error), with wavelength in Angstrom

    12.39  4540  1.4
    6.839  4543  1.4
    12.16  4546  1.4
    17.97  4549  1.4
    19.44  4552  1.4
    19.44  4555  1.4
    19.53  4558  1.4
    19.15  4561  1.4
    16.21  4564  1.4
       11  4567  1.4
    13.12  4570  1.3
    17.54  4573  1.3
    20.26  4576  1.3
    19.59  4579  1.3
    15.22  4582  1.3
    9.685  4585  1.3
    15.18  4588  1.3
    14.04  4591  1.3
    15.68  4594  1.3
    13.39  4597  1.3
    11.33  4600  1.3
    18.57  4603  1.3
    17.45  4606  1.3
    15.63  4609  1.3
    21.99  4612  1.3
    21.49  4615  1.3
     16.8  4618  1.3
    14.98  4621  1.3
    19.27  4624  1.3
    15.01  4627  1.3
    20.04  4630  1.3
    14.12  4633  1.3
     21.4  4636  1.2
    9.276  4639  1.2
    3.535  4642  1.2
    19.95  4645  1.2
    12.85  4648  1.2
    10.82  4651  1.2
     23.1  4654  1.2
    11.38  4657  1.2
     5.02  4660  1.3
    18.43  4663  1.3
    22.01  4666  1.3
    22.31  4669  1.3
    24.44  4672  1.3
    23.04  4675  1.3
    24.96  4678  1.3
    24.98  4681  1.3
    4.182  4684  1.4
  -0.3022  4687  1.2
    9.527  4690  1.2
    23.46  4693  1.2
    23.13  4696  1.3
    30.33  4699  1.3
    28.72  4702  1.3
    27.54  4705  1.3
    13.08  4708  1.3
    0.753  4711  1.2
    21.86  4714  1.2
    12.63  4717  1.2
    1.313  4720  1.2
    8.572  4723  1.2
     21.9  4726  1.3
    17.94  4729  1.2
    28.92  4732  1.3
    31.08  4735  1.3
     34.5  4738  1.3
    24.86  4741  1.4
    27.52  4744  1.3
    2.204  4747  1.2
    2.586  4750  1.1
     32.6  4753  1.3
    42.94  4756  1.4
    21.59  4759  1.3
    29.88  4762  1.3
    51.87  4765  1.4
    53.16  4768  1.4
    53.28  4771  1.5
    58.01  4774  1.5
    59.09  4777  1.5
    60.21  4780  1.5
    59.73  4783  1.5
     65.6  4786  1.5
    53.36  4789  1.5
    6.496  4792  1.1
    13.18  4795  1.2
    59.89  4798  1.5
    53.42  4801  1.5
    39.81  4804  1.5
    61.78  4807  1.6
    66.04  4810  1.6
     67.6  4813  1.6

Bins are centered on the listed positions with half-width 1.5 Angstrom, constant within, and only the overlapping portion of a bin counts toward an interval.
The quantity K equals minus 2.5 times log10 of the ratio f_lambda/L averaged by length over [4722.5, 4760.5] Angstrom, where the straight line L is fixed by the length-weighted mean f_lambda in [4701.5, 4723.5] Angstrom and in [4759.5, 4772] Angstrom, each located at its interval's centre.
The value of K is 0.271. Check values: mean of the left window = 13.9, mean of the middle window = 23.2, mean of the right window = 44.8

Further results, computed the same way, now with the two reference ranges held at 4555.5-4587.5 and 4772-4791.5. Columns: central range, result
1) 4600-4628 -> 0.35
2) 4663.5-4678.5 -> 0.47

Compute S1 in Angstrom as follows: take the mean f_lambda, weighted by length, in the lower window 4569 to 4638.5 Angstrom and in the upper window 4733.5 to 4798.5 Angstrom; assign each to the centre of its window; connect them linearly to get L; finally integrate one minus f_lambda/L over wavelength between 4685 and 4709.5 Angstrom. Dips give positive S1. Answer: 8.4 Angstrom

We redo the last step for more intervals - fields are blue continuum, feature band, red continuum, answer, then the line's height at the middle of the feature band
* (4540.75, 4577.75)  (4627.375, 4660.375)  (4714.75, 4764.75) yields 8.2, 18.9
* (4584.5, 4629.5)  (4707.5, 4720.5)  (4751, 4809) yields 9.1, 34.6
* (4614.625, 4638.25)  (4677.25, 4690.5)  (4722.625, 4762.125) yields 5.3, 20.5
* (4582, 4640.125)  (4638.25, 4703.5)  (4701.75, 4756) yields 2.3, 17.7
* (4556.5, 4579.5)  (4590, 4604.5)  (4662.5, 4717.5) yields 2.3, 17.4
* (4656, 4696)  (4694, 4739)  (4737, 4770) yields 6.4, 23.5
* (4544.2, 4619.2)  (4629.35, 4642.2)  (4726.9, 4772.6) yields 4.0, 20.9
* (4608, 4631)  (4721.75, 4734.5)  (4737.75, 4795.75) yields 4.8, 32.8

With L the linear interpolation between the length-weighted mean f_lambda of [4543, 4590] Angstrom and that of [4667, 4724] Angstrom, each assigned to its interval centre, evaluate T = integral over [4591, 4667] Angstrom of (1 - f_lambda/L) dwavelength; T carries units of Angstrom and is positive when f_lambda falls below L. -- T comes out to 4.2 Angstrom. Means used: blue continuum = 16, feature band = 15.7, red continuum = 17.2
